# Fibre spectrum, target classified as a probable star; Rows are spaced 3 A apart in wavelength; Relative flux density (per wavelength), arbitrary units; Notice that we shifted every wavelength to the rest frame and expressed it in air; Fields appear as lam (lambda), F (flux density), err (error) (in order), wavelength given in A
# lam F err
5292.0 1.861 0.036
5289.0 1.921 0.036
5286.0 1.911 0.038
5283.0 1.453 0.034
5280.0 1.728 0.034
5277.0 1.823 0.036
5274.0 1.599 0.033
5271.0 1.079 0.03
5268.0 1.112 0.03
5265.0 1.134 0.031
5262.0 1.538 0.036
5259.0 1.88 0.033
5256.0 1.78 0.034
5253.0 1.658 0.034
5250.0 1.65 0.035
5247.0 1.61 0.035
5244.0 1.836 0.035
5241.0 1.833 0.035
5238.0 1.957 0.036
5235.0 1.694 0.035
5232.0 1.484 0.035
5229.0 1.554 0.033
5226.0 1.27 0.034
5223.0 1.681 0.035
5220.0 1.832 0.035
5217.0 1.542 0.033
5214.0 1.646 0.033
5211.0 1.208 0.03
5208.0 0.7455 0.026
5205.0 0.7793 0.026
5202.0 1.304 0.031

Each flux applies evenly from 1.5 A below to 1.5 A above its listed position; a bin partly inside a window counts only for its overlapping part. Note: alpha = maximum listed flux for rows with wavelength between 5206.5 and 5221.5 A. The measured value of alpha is 1.832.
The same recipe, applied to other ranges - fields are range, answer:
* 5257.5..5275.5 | 1.88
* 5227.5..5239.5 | 1.957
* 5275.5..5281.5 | 1.823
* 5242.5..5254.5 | 1.836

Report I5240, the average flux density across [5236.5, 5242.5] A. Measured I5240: 1.9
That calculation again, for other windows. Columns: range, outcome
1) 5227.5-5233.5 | 1.52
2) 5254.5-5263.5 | 1.73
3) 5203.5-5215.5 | 1.09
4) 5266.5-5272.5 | 1.1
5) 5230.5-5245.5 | 1.76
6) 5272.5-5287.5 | 1.7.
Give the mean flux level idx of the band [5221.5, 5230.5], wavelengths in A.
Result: 1.5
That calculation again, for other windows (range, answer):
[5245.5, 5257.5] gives 1.67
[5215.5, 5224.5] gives 1.69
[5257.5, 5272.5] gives 1.35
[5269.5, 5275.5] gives 1.34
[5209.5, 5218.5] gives 1.47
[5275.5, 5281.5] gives 1.78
